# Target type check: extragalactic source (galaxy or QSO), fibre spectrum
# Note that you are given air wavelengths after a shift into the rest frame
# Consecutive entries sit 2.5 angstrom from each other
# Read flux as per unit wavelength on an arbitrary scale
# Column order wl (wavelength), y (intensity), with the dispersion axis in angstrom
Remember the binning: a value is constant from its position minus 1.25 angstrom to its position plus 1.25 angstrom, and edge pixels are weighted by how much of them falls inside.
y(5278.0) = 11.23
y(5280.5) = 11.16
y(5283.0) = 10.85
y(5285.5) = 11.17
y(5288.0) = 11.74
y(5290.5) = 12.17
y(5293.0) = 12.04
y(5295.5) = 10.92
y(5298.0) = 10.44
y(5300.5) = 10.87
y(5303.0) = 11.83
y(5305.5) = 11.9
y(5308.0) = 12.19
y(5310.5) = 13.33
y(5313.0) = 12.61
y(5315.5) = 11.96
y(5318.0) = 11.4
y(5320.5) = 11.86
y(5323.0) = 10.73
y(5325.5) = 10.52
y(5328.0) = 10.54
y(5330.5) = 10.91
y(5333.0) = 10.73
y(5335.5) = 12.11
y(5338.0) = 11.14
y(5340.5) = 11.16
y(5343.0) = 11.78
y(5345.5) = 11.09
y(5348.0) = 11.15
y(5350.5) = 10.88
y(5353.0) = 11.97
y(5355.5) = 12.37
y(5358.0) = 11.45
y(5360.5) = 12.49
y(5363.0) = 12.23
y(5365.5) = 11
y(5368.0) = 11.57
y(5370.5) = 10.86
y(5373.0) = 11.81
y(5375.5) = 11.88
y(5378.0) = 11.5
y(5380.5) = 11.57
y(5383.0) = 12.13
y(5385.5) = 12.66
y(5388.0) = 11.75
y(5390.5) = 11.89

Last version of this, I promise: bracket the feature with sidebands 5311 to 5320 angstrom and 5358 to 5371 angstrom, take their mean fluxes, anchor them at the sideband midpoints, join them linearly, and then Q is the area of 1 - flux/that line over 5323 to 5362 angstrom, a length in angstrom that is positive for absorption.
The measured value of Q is 1.7 angstrom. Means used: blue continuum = 12.1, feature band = 11.3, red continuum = 11.7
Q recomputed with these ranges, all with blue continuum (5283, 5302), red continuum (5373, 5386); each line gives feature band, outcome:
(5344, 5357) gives 0.2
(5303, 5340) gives -0.2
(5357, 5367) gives 0.0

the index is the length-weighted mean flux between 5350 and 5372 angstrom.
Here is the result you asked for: 11.7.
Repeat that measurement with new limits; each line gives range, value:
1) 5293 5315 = 11.8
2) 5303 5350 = 11.5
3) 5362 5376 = 11.5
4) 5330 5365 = 11.5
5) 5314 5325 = 11.4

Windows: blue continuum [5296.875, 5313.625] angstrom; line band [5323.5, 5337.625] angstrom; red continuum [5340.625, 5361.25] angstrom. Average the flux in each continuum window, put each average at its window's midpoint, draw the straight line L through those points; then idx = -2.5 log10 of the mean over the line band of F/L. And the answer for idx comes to 0.07 mag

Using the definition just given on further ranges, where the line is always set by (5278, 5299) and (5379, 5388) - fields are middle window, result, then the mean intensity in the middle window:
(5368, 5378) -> 0.04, 11.5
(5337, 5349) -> 0.04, 11.3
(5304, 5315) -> -0.09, 12.5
